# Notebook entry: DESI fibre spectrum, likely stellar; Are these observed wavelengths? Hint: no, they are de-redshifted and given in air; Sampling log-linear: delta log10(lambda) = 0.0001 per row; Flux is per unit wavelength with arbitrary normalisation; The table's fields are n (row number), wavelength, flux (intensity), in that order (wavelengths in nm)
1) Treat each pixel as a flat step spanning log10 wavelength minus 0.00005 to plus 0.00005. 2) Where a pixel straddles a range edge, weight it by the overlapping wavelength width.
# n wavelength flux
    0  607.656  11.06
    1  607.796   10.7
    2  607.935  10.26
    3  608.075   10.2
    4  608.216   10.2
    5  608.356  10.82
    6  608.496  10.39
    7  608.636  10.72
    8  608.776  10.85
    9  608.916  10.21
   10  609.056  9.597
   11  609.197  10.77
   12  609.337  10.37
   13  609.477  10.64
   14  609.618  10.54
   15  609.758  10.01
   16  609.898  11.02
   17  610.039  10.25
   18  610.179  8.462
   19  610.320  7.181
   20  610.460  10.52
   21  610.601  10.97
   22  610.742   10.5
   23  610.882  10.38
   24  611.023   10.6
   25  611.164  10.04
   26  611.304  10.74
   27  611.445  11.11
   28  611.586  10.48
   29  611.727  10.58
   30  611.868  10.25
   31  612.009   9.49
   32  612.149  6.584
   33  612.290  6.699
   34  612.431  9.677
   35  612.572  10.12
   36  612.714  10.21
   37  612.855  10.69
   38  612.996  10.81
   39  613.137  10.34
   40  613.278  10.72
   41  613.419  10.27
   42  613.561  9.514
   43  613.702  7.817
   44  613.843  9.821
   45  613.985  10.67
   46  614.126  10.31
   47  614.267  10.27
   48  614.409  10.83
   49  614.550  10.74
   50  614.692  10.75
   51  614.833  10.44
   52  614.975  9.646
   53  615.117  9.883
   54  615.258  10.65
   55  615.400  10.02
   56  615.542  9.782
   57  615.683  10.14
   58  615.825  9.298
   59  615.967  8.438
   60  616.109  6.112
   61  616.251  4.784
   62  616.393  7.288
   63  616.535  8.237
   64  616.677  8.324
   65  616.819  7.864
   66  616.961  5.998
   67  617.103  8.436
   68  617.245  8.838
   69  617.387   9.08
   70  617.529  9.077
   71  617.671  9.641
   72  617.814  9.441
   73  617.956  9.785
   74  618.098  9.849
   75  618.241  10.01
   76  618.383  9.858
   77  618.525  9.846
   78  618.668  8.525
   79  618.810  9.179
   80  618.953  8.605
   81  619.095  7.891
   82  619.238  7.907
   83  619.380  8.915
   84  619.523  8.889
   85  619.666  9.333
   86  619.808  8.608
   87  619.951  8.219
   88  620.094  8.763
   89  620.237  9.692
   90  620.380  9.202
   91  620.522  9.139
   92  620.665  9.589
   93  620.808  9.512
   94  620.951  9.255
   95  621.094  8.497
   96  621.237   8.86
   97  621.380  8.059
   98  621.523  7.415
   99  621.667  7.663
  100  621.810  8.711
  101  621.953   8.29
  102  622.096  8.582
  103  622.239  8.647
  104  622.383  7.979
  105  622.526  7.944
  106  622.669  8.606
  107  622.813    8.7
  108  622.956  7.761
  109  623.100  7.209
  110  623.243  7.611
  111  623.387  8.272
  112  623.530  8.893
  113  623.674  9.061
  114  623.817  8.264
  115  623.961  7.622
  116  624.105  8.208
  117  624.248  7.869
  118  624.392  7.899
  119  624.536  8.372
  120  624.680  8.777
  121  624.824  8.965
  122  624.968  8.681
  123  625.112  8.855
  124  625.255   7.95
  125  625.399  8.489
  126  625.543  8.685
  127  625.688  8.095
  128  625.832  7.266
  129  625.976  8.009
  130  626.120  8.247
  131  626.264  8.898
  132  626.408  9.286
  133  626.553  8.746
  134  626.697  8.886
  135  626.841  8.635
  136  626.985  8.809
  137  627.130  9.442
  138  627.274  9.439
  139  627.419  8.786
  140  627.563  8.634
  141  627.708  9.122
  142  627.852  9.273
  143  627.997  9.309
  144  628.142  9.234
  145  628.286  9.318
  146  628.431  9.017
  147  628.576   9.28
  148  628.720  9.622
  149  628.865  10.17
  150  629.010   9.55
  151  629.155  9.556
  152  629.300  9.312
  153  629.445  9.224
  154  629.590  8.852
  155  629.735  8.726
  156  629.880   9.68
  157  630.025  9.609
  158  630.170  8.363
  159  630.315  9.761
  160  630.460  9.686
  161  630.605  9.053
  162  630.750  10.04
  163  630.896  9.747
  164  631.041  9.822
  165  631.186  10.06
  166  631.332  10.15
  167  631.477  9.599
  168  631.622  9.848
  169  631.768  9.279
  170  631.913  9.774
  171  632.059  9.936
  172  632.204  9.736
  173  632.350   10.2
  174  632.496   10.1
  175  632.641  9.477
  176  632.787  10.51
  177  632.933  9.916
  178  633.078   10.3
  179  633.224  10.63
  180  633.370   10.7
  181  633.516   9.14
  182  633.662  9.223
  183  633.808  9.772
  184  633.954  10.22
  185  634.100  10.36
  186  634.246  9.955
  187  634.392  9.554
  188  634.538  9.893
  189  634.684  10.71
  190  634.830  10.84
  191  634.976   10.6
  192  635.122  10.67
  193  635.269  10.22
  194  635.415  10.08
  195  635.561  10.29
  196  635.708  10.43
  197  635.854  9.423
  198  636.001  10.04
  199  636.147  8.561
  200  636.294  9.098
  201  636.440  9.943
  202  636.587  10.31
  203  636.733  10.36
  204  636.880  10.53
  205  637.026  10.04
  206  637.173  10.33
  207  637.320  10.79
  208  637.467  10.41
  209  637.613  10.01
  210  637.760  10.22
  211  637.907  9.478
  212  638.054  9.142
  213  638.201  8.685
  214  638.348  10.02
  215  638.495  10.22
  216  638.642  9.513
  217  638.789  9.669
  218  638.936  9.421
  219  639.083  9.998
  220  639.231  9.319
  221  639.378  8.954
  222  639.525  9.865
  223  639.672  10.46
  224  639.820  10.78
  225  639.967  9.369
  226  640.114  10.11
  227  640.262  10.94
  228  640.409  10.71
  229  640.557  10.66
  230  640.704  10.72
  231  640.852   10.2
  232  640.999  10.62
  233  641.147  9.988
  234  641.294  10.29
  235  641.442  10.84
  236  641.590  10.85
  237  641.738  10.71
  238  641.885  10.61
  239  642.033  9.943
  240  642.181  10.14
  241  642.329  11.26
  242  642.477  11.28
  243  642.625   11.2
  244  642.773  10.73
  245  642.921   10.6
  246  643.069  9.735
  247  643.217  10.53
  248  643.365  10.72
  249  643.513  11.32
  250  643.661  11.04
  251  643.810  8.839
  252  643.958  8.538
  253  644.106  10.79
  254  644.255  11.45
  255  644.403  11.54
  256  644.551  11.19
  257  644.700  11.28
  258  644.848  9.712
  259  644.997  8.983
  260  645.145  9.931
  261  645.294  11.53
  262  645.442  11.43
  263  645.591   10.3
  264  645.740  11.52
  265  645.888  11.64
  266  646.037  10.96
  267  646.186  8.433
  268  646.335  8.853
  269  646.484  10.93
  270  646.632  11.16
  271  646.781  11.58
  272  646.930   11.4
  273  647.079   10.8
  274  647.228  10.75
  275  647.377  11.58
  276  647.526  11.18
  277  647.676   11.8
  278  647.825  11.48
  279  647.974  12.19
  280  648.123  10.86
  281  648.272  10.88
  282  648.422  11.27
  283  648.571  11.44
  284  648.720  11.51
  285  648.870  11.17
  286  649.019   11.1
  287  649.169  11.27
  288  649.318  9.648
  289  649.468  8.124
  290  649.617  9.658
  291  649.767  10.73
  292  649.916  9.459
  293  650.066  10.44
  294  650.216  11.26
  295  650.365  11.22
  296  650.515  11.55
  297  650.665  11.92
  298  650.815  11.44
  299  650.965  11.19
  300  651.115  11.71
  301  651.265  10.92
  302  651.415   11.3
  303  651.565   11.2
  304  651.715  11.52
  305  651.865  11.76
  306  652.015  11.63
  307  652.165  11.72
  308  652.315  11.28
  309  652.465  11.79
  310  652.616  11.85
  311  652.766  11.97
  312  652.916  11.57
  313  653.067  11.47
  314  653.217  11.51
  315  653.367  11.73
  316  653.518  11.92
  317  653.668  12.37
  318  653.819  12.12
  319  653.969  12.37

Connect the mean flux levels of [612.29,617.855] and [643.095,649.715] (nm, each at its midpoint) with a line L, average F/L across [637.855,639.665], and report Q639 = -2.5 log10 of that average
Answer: 0.09 mag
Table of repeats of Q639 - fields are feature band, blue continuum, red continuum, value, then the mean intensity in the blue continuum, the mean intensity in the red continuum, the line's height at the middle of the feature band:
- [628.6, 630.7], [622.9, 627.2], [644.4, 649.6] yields -0.06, 8.39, 10.8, 8.9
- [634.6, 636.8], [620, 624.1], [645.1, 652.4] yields -0.04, 8.49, 11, 9.77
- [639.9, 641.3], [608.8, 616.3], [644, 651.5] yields 0.03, 9.84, 10.9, 10.7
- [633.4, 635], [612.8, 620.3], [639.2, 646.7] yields 0.00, 9.22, 10.5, 10.1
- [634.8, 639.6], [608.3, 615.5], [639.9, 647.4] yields 0.06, 10.1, 10.6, 10.5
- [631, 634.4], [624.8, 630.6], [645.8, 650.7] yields -0.06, 8.99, 10.8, 9.44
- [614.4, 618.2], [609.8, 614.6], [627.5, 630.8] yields 0.09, 9.96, 9.32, 9.8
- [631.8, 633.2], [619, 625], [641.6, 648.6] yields -0.05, 8.48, 10.8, 9.52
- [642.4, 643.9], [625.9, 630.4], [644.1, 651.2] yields -0.01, 9.12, 10.9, 10.5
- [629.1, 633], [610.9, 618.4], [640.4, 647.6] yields 0.05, 9.46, 10.6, 10.1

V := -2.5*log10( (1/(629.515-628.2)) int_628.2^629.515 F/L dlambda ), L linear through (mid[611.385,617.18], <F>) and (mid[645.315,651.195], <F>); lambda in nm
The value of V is 0.07 mag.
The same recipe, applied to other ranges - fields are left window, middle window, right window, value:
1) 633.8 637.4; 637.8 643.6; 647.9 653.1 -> 0.02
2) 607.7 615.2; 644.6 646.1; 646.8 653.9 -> 0.04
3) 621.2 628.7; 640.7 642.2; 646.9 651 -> -0.03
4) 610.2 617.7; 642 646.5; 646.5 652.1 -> 0.03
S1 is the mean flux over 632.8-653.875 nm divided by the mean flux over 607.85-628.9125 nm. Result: 1.15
